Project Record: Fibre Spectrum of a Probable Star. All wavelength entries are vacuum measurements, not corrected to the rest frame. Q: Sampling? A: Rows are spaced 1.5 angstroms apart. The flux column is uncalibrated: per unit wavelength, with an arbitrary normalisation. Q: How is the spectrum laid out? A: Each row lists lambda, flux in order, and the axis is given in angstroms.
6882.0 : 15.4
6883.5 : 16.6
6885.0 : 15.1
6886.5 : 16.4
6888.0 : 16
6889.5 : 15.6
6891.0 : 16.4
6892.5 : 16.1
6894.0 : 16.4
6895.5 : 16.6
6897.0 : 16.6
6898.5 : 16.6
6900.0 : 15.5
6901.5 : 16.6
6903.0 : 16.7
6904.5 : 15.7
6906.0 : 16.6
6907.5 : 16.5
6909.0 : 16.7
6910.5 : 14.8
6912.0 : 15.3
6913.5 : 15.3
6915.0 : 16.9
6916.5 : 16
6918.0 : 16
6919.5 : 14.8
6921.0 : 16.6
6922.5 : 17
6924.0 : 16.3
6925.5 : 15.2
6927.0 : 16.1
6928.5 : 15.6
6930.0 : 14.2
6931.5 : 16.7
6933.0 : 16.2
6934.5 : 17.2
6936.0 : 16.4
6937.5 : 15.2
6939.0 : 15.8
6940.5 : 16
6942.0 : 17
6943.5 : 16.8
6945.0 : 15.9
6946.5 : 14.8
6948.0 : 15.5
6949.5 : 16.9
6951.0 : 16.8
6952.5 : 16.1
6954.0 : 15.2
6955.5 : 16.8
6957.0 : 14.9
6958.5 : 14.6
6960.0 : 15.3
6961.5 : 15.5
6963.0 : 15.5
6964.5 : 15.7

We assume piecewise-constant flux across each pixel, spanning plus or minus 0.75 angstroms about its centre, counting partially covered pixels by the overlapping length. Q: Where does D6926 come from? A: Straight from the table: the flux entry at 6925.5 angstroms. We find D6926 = 15.2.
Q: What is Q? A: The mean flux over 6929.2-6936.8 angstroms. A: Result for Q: 16.1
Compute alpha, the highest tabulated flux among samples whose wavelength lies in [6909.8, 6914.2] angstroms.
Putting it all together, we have 15.3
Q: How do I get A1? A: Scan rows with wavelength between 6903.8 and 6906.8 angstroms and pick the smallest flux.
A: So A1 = 15.7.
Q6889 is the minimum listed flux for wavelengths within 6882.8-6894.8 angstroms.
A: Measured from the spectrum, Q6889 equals 15.1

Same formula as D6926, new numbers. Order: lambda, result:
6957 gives 14.9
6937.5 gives 15.2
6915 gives 16.9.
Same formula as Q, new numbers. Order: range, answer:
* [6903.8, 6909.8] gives 16.4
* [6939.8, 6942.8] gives 16.5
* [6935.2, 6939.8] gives 15.8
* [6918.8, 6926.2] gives 16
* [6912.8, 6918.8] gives 16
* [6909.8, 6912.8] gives 15.1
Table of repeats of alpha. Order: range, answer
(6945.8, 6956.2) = 16.9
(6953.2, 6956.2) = 16.8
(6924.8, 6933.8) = 16.7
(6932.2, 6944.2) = 17.2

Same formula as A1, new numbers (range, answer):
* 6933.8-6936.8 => 16.4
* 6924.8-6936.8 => 14.2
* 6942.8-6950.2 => 14.8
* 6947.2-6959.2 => 14.6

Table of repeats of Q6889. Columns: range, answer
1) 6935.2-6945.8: 15.2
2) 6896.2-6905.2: 15.5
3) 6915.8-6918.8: 16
